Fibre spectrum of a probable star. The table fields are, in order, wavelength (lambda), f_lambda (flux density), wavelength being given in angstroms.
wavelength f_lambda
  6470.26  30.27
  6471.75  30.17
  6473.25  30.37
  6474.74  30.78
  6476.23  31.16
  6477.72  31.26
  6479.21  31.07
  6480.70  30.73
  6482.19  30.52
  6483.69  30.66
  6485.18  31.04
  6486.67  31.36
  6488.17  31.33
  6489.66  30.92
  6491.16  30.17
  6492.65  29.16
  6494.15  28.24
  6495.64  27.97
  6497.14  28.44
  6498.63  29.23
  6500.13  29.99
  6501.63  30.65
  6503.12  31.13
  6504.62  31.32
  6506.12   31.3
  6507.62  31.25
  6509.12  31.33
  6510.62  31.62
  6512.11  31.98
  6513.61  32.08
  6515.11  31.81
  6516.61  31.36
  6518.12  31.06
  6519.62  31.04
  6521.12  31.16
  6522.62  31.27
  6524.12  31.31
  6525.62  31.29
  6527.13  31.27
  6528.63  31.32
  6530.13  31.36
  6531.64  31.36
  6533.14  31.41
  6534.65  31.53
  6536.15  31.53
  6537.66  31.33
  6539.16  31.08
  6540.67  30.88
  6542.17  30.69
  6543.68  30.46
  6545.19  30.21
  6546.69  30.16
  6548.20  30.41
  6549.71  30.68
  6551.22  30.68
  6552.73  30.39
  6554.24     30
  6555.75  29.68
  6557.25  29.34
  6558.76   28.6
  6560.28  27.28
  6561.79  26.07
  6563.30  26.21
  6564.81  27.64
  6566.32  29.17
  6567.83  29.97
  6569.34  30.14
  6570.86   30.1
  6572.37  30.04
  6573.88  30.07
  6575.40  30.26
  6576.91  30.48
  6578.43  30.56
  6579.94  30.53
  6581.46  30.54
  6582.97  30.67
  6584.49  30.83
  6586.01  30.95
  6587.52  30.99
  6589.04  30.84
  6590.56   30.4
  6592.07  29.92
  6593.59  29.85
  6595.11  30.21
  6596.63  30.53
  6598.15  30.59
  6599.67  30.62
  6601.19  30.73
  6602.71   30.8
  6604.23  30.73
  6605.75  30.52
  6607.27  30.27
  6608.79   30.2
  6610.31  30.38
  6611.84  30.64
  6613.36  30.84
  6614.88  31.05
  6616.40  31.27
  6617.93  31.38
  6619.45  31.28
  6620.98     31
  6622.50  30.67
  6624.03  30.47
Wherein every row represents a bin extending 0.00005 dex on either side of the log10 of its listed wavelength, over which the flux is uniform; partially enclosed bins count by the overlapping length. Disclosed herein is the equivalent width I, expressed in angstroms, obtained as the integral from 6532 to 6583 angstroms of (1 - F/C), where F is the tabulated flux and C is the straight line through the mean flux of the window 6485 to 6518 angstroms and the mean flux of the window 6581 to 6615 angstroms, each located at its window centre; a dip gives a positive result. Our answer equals 1.04 angstroms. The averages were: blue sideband 30.6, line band 30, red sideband 30.6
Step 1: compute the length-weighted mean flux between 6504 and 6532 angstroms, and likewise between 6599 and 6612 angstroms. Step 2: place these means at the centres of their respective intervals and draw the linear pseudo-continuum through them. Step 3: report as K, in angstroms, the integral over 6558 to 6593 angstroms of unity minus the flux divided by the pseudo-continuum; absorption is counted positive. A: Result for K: 1.3 angstroms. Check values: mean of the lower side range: 31.4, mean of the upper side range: 30.5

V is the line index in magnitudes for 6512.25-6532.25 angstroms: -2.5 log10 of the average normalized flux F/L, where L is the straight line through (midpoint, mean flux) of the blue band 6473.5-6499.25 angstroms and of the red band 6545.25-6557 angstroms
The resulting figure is -0.04 mag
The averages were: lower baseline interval 30.3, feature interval 31.4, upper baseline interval 30.3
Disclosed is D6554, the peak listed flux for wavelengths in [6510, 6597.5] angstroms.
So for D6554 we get 32.08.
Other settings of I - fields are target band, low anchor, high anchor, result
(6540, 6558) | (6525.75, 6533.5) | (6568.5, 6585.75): 0.4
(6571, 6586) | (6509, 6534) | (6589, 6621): 0.2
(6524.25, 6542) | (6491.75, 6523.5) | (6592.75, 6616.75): -0.4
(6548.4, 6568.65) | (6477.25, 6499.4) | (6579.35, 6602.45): 1.0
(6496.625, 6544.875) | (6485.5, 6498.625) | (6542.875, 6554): -1.7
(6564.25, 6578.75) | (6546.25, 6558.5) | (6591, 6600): 0.2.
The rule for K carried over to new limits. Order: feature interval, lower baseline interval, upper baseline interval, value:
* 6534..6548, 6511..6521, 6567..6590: 0.11 angstroms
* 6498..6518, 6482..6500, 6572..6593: -0.77 angstroms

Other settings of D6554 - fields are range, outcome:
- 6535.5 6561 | 31.53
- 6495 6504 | 31.13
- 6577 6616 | 31.05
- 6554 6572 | 30.14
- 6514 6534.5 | 31.81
